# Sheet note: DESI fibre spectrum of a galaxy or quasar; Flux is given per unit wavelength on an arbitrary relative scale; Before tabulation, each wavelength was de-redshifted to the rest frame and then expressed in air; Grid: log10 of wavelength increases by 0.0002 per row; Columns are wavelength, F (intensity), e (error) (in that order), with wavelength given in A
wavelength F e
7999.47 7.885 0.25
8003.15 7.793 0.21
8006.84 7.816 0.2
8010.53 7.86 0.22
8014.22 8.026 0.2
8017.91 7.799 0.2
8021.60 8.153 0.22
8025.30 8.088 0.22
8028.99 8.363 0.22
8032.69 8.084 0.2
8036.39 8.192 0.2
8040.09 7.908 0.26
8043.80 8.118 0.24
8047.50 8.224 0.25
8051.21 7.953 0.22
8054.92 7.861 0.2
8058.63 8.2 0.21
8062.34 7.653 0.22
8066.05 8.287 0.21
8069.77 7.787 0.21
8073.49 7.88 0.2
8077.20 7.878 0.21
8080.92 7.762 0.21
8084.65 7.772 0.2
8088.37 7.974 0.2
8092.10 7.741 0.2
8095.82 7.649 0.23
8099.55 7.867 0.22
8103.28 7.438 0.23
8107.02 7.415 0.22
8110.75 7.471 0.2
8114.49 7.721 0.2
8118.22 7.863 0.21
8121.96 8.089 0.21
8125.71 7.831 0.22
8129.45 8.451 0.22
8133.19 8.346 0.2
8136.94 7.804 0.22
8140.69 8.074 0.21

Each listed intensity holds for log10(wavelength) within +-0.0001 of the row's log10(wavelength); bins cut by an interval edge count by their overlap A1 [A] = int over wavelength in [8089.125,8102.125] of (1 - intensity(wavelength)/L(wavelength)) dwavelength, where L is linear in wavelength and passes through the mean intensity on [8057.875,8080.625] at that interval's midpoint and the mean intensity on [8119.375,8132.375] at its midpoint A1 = 0.4 A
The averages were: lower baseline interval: 7.93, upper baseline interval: 8.13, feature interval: 7.76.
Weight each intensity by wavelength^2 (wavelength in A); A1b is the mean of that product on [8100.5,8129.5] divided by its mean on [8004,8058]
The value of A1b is 1.0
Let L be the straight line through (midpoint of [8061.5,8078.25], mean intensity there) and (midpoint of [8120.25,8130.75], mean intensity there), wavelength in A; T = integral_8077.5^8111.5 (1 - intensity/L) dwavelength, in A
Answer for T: 1.3 A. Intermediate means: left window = 7.92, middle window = 7.69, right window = 8.1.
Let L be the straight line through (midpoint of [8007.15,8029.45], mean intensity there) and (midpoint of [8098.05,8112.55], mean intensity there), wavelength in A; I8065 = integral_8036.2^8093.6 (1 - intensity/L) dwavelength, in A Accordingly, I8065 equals -1.4 A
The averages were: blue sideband 8.01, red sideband 7.54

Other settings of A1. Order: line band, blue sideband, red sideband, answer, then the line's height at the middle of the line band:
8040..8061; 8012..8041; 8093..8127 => -0.2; 7.97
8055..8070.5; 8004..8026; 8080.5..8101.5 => -0.3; 7.85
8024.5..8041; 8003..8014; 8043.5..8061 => -0.4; 7.97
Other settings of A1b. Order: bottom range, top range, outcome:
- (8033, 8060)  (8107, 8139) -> 1.00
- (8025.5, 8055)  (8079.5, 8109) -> 0.96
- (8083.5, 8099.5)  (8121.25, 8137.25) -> 1.05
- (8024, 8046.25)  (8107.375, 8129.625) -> 0.98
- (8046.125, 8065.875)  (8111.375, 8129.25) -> 1.00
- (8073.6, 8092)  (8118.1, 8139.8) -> 1.04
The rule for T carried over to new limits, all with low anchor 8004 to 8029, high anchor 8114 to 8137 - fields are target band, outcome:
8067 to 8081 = 0.27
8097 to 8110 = 0.76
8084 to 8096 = 0.33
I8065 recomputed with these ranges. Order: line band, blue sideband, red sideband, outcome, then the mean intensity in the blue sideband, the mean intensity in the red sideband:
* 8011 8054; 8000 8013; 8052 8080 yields -1.0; 7.84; 7.93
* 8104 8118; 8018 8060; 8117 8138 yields 0.9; 8.09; 8.08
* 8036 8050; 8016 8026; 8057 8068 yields -0.1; 8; 8.04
